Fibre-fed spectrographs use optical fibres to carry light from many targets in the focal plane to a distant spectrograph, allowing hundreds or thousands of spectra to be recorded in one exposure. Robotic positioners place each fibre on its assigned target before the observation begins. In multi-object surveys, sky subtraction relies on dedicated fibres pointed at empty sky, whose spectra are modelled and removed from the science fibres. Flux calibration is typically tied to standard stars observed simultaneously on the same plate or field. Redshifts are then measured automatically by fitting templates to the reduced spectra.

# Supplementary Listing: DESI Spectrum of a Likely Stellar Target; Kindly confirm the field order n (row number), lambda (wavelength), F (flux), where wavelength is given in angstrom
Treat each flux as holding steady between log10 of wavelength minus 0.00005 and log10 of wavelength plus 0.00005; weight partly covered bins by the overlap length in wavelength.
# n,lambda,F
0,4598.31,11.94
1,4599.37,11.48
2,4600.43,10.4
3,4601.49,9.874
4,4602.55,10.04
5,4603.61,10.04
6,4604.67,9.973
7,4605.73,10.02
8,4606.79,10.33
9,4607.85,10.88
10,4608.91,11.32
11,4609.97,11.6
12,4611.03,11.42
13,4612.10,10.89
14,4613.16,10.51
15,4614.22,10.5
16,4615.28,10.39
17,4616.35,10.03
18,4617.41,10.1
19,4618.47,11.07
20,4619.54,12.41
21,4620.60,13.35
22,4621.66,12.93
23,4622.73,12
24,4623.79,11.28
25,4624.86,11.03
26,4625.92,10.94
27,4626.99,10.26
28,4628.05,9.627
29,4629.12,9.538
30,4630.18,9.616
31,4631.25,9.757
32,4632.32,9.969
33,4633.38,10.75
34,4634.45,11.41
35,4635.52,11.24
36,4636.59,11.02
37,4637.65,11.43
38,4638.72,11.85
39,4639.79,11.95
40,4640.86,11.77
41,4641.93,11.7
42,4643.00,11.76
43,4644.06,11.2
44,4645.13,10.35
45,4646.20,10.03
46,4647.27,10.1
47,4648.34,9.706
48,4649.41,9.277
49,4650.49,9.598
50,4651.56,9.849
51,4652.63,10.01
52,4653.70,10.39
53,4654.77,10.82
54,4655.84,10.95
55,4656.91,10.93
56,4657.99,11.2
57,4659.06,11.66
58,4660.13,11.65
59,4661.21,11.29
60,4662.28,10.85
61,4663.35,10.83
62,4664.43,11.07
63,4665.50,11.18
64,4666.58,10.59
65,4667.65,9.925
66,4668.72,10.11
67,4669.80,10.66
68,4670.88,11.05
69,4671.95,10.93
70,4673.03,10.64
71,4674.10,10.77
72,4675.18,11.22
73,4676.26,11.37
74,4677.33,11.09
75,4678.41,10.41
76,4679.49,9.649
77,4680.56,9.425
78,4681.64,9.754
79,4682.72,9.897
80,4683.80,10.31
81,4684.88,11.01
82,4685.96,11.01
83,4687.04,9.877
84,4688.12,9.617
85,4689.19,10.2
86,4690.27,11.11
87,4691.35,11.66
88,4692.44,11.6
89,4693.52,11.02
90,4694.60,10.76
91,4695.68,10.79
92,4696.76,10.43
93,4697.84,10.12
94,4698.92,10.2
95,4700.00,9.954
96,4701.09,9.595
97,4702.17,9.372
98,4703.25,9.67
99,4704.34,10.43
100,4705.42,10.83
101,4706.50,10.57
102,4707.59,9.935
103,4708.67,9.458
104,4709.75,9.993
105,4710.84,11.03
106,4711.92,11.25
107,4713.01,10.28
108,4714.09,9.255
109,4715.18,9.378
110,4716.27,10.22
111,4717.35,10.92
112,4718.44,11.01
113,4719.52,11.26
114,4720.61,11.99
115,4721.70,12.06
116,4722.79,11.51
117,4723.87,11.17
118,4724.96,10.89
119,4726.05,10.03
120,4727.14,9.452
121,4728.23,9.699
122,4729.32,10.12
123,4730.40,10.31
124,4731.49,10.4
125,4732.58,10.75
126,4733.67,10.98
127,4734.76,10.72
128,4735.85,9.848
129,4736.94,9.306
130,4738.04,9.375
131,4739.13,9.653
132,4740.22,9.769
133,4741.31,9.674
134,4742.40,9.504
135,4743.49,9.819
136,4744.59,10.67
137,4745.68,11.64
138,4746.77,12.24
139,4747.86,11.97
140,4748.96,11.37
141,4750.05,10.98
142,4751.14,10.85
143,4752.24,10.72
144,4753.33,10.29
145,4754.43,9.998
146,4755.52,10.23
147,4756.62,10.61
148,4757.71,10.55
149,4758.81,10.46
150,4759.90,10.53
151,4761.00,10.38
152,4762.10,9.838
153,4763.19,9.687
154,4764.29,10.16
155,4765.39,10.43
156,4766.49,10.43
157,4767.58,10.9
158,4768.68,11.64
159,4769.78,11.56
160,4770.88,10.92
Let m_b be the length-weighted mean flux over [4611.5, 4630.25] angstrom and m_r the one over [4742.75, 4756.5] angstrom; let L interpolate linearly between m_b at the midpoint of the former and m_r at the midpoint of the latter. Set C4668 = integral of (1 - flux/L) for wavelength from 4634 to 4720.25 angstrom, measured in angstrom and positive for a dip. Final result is 2.4 angstrom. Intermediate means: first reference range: 10.9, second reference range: 10.9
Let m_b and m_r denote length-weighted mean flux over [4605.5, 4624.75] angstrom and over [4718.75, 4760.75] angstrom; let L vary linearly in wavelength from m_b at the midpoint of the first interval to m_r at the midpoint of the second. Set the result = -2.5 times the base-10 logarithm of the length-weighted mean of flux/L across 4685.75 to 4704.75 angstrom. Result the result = 0.04 mag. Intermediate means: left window 11.2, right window 10.6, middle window 10.4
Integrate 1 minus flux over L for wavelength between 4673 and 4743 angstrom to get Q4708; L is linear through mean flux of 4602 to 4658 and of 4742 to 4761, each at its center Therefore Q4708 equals 2.3 angstrom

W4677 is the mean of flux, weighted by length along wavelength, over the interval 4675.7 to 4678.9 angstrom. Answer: 11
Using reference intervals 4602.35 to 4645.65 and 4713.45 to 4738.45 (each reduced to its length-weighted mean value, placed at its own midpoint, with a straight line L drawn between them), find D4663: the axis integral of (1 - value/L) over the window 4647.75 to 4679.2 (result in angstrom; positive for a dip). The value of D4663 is 0.2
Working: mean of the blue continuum 10.9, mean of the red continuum 10.5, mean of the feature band 10.7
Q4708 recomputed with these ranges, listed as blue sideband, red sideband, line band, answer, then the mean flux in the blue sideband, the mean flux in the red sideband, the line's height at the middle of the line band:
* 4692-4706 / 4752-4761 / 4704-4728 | -0.5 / 10.4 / 10.4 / 10.4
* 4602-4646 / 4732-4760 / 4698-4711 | 0.7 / 10.9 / 10.5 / 10.6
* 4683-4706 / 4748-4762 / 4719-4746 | 0.3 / 10.4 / 10.6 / 10.5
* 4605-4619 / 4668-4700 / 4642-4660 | 0.1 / 10.7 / 10.6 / 10.6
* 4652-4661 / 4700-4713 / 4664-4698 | -0.1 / 11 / 10.2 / 10.6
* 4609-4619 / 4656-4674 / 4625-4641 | 0.1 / 10.8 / 10.9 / 10.8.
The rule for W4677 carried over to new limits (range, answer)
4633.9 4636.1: 11.3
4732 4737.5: 10.3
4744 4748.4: 11.6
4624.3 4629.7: 10.3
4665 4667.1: 10.9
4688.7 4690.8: 10.7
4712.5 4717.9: 10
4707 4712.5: 10.3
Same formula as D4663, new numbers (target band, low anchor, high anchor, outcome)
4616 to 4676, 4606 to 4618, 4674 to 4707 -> -1.5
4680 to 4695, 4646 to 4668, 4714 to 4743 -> 0.0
